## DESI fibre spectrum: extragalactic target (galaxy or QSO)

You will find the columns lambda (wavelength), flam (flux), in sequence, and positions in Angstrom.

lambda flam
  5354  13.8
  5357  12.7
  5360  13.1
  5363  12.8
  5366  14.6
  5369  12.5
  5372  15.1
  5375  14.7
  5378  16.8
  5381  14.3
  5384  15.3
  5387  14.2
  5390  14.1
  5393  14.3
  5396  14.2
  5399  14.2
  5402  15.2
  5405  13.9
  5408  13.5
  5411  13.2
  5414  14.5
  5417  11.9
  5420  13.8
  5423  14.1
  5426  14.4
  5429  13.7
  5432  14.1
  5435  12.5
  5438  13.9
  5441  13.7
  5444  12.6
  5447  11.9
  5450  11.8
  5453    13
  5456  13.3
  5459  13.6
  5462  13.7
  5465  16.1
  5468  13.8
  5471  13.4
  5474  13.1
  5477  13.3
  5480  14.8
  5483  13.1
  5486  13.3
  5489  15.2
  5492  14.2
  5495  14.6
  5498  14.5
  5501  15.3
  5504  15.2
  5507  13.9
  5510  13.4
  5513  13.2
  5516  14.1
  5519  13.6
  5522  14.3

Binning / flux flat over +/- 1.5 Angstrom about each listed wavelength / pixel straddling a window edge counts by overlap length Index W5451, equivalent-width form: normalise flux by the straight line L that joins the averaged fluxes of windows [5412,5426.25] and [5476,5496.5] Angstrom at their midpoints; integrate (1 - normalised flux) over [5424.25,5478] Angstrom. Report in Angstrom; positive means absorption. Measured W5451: 1.6 Angstrom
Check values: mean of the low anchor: 13.7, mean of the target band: 13.4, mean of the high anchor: 14.1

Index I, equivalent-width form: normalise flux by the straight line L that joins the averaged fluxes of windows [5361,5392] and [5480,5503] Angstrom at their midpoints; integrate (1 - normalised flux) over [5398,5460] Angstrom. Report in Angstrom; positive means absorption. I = 4.02 Angstrom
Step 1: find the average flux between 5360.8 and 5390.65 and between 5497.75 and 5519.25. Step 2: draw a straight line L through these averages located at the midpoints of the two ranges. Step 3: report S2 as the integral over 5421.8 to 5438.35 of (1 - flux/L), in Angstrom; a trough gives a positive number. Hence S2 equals 0.6 Angstrom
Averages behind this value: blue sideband 14.4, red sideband 14.2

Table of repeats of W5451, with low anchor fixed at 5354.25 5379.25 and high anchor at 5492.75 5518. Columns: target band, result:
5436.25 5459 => 1.96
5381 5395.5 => -0.41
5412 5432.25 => 0.50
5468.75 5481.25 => 0.50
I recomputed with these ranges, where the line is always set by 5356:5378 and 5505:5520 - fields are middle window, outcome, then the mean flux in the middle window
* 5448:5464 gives 0.7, 13.1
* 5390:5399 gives -0.2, 14.2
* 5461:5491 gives -0.5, 14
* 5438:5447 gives 0.5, 13.1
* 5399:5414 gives -0.2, 14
